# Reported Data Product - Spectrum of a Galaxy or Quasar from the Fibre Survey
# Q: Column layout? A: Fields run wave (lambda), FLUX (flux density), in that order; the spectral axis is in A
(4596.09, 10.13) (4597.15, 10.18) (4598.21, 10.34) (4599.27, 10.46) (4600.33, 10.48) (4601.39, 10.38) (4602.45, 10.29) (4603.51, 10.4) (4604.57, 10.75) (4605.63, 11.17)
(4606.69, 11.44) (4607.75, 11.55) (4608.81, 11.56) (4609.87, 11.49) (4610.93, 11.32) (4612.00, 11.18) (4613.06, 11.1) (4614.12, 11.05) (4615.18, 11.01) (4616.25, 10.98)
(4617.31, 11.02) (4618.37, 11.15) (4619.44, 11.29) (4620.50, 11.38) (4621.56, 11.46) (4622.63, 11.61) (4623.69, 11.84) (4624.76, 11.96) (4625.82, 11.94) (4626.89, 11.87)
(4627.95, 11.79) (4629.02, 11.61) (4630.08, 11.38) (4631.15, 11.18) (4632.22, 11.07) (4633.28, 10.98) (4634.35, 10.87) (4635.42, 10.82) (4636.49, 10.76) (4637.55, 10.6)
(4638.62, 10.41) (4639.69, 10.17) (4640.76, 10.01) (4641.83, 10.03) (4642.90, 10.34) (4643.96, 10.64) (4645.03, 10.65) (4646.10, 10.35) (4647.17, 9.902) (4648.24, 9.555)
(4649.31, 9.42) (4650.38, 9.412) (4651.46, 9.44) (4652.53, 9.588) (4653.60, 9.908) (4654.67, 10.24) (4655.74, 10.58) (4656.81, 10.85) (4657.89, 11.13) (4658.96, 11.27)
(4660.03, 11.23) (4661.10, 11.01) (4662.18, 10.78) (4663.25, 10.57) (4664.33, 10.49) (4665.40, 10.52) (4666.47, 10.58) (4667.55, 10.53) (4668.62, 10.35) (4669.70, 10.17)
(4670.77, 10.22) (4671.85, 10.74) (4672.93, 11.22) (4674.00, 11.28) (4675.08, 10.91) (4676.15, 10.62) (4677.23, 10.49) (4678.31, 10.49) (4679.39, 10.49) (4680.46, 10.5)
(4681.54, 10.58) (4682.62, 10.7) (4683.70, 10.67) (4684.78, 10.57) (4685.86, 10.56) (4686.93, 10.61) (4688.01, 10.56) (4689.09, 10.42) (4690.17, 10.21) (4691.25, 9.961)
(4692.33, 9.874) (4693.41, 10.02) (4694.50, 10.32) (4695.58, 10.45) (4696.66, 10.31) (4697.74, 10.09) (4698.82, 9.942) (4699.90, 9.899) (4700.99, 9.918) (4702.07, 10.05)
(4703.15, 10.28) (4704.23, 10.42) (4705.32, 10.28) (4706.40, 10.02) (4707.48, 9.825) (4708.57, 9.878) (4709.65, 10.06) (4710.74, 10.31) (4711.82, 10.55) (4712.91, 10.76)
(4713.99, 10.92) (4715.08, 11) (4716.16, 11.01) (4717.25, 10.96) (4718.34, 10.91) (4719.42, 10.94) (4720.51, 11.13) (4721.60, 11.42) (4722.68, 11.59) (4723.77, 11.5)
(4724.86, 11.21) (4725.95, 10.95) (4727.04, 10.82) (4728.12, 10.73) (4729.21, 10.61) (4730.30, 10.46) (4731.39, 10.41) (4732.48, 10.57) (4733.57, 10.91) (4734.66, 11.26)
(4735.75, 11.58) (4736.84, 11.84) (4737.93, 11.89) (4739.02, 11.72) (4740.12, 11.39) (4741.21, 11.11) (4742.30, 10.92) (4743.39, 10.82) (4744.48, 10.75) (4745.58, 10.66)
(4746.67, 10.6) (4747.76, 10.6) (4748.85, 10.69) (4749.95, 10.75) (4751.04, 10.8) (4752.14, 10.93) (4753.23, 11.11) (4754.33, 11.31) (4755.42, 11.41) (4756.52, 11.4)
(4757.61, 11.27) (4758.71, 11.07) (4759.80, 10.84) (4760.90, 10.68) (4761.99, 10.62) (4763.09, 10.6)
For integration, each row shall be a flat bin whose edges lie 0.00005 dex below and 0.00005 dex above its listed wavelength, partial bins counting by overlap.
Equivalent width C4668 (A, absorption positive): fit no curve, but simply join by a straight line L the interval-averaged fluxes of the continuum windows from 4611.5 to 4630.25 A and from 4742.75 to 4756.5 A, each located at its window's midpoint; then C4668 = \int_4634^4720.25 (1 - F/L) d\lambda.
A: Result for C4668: 5.9 A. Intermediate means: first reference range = 11.4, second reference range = 10.9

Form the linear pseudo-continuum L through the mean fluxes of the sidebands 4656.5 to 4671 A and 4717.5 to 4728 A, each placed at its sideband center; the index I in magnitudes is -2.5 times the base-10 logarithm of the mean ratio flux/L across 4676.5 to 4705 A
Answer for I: 0.06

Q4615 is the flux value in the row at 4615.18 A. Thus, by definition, 11.01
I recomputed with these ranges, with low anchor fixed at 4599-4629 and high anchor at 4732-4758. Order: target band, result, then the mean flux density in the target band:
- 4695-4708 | 0.103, 10.1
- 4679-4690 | 0.059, 10.6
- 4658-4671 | 0.050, 10.7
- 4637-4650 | 0.104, 10.2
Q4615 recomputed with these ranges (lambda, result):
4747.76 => 10.6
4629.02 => 11.61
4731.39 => 10.41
